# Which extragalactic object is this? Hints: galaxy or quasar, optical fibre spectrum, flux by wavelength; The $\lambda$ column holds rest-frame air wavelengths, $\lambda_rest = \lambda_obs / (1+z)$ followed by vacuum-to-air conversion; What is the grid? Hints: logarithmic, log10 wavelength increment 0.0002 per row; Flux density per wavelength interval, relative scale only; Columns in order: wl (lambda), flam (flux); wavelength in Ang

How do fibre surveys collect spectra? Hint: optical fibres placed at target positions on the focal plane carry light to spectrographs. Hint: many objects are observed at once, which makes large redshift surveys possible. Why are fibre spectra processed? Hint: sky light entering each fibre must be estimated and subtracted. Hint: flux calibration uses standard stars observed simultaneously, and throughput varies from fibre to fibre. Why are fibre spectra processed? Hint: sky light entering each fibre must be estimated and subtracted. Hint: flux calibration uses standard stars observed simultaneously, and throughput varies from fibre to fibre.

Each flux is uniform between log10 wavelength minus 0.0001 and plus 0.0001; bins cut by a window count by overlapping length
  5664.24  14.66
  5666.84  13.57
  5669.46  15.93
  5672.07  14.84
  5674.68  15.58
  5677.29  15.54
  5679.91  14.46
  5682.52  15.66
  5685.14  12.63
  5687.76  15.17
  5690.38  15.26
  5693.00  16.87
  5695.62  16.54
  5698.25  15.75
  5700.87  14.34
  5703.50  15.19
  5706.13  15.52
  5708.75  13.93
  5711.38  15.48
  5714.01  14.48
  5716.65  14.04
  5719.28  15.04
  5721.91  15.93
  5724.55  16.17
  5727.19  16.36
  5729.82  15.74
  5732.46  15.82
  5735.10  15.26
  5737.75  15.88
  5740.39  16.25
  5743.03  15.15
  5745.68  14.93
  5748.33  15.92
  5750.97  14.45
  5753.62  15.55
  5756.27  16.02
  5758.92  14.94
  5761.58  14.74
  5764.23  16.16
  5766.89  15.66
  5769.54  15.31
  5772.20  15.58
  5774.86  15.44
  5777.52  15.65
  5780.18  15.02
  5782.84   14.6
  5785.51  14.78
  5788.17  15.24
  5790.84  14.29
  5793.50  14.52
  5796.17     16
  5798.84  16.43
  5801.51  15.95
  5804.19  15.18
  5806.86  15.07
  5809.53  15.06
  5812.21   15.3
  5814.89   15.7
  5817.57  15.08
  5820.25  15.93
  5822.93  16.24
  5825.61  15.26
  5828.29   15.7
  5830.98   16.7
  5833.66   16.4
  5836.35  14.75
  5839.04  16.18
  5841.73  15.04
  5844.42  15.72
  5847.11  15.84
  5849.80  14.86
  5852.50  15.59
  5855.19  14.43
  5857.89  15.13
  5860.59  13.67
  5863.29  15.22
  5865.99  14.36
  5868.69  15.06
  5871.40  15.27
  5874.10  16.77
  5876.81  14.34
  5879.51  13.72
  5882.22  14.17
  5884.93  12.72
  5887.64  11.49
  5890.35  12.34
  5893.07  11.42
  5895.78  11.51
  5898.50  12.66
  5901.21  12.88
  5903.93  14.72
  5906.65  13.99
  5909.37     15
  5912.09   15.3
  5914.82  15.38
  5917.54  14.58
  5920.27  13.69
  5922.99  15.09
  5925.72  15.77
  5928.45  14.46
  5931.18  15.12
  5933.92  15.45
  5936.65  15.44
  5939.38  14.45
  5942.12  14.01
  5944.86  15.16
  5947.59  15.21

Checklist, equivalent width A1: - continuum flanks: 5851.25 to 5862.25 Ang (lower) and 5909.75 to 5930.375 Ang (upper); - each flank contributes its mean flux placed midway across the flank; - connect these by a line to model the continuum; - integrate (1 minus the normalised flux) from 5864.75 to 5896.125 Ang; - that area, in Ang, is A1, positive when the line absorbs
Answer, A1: 2.38 Ang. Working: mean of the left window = 14.7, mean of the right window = 14.9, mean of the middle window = 13.7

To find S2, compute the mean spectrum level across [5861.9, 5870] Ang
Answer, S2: 14.9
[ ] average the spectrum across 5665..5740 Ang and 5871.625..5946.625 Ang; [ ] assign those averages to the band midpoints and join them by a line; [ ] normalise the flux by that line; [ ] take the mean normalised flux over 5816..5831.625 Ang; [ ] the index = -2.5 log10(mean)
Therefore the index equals -0.08 mag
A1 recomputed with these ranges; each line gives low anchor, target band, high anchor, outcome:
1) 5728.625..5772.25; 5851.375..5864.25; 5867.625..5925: -0.4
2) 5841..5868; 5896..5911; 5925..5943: 1.3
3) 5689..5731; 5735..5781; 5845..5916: -1.2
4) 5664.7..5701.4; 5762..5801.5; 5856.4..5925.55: -1.9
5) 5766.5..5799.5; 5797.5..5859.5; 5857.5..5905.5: -4.3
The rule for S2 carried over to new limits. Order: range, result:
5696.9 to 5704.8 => 15.1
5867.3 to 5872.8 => 15.2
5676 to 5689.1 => 14.7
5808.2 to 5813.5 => 15.2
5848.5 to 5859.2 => 15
